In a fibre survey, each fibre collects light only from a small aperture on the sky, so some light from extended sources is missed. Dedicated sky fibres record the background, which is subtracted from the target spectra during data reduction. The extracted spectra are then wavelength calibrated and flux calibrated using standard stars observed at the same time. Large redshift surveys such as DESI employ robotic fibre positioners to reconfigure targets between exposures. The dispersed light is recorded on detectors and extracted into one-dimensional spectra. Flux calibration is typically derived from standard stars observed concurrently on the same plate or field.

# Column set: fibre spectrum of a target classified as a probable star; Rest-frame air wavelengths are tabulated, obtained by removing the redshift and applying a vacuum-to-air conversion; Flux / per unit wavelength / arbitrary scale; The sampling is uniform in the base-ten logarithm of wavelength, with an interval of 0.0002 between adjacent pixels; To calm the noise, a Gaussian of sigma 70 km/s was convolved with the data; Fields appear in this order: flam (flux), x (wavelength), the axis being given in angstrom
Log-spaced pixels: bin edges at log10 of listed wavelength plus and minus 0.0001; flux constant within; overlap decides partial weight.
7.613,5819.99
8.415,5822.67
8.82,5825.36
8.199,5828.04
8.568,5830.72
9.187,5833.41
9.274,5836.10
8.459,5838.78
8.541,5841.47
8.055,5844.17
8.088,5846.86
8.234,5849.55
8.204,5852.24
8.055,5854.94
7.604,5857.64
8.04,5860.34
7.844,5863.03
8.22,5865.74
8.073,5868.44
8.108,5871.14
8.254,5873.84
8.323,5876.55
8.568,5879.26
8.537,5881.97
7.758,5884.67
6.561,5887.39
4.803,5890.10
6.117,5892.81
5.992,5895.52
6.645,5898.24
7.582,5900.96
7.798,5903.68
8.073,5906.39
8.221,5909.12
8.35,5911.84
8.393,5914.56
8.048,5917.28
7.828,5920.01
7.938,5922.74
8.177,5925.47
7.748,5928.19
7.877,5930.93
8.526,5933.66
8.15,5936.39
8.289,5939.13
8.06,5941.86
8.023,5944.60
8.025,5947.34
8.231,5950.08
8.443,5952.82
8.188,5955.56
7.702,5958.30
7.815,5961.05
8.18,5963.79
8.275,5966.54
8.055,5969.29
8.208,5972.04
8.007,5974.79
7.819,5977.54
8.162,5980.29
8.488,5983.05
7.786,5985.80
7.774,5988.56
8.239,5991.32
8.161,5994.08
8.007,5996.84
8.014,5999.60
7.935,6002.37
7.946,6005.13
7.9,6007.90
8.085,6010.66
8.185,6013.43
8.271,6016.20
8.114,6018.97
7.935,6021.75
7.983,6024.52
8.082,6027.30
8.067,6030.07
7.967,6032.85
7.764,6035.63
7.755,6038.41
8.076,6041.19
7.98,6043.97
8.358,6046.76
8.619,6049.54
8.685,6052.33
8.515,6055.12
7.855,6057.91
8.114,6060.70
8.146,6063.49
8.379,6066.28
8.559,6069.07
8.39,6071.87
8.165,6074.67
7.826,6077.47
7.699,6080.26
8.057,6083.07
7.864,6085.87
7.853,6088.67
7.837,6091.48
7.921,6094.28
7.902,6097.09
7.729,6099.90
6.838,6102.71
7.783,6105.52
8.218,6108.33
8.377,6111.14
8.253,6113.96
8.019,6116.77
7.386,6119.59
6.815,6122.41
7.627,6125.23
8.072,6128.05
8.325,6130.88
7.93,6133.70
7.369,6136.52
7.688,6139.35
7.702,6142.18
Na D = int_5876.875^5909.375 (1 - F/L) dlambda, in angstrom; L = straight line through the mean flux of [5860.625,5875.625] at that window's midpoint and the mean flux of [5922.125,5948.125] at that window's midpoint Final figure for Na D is 3.5 angstrom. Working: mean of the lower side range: 8.1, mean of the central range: 7.22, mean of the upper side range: 8.09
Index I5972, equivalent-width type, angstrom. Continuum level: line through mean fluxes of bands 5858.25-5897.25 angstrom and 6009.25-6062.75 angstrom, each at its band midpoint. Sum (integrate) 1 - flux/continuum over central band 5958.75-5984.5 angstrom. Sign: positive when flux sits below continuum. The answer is -0.7 angstrom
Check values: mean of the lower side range 7.51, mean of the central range 8.1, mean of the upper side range 8.13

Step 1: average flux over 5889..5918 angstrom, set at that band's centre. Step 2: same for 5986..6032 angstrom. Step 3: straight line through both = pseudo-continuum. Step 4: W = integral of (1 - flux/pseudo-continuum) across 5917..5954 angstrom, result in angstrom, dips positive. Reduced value -2.9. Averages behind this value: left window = 7.28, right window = 8.04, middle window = 8.1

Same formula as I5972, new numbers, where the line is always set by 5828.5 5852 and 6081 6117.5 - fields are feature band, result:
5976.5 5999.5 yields 0.3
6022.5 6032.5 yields 0.0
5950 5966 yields 0.3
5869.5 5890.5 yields 1.7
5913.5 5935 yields 0.7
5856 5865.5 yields 0.7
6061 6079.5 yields -0.6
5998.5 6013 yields 0.2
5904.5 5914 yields 0.2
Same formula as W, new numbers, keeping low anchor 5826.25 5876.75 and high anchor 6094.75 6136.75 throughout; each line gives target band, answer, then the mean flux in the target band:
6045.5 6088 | -1.75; 8.21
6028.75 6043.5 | 0.02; 7.93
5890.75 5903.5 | 2.49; 6.6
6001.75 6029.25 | -0.24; 8.05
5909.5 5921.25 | 0.00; 8.17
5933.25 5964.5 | -0.08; 8.12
